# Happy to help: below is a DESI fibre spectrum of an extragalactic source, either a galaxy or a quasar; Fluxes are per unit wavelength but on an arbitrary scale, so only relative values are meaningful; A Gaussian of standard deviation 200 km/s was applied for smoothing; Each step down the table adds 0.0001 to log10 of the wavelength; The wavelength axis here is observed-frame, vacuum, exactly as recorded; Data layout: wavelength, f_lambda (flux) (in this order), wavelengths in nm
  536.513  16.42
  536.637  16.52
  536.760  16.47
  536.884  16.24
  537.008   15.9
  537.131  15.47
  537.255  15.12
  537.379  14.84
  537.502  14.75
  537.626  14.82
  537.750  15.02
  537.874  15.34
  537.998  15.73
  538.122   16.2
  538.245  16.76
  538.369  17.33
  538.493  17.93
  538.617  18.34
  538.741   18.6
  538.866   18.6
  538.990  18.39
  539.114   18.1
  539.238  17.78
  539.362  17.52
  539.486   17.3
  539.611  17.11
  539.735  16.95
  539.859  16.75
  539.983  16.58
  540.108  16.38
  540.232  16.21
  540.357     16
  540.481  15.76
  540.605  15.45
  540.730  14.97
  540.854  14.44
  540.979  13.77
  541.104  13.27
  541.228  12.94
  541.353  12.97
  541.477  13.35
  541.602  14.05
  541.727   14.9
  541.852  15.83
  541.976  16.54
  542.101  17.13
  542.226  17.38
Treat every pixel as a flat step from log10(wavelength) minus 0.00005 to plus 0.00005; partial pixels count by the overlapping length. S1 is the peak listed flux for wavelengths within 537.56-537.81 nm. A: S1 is 15.02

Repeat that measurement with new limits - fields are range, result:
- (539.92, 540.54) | 16.58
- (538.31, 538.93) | 18.6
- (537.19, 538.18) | 16.2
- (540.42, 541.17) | 15.76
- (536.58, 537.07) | 16.52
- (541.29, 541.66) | 14.05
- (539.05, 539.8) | 18.1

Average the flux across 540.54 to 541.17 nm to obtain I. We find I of 14.4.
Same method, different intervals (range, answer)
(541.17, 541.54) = 13.1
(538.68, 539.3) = 18.3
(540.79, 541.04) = 14.1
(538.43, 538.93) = 18.3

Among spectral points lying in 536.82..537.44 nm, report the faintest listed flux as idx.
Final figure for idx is 14.84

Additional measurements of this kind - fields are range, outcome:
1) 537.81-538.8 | 15.34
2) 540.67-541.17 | 13.27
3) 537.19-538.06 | 14.75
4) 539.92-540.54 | 15.76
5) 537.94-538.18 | 15.73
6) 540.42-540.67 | 15.45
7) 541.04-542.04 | 12.94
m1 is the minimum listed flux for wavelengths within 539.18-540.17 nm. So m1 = 16.38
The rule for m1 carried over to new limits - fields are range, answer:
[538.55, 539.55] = 17.3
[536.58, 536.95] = 16.24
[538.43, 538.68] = 17.93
